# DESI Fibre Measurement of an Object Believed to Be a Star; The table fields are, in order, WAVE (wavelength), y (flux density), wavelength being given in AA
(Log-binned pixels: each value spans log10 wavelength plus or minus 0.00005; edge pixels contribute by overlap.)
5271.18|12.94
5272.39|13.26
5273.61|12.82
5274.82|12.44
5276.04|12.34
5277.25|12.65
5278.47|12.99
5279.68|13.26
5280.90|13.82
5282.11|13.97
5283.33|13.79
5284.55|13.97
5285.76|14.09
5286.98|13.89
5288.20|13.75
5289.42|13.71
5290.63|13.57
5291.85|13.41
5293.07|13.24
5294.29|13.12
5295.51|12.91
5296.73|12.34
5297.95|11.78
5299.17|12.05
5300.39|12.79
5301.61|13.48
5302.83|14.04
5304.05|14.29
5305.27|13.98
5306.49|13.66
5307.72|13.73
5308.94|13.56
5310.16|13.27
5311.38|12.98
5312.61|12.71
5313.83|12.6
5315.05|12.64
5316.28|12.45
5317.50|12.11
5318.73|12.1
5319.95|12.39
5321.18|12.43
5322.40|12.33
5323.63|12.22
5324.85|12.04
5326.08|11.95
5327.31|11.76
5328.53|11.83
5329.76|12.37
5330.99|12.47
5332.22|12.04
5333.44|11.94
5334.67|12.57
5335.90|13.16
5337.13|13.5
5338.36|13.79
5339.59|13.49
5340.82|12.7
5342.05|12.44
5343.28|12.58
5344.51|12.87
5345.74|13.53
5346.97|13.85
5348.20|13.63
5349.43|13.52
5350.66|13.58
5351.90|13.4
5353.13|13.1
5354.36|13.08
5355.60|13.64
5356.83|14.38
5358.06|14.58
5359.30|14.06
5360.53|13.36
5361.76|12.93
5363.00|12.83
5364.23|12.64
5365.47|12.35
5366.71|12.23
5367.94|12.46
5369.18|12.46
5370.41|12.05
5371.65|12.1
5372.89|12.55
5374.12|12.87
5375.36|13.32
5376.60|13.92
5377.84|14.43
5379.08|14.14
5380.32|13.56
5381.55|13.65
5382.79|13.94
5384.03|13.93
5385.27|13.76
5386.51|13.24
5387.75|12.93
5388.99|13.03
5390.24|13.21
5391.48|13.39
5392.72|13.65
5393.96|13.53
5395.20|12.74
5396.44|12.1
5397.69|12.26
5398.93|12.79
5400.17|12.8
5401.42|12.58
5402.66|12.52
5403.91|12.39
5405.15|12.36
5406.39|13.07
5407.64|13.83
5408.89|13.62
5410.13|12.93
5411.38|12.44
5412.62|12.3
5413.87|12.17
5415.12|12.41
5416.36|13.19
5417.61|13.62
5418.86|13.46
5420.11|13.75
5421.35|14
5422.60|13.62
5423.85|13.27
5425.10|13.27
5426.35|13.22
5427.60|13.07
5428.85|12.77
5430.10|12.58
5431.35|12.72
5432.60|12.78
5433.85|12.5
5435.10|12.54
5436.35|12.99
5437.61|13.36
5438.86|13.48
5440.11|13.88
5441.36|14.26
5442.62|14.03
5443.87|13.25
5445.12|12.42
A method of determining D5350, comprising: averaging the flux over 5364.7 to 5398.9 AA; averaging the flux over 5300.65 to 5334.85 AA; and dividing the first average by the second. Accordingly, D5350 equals 1.0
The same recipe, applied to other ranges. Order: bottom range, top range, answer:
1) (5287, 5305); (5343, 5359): 1.03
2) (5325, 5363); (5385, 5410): 0.99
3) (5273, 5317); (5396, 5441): 0.98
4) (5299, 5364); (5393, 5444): 1.00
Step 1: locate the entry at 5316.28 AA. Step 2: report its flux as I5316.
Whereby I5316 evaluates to 12.45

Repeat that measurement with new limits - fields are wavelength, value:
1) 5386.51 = 13.24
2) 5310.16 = 13.27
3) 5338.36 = 13.79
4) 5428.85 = 12.77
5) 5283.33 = 13.79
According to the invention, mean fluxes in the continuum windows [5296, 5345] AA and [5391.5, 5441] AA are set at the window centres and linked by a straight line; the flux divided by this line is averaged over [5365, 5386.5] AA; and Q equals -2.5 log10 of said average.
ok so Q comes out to -0.02 mag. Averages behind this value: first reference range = 12.7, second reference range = 13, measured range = 13.2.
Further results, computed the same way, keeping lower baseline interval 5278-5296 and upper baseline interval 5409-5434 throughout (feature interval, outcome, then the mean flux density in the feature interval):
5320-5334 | 0.11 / 12.1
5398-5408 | 0.03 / 12.8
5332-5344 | 0.04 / 12.8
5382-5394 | -0.02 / 13.5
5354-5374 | 0.02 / 13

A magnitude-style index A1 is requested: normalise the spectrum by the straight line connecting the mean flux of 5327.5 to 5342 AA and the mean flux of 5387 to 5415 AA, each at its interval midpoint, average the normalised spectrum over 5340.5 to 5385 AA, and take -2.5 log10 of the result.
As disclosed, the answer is -0.04 mag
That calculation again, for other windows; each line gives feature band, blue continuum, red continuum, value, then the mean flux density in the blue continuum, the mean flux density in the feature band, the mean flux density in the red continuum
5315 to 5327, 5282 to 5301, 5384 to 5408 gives 0.08 mag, 13.3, 12.2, 13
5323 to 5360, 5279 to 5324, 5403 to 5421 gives 0.01 mag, 13.2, 13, 13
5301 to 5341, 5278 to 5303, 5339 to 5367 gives 0.04 mag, 13.3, 12.8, 13.3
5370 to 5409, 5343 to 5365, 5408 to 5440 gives 0.01 mag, 13.4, 13.1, 13.1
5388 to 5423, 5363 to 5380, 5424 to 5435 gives -0.01 mag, 12.9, 13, 12.9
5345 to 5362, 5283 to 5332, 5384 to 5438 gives -0.05 mag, 12.9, 13.6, 13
